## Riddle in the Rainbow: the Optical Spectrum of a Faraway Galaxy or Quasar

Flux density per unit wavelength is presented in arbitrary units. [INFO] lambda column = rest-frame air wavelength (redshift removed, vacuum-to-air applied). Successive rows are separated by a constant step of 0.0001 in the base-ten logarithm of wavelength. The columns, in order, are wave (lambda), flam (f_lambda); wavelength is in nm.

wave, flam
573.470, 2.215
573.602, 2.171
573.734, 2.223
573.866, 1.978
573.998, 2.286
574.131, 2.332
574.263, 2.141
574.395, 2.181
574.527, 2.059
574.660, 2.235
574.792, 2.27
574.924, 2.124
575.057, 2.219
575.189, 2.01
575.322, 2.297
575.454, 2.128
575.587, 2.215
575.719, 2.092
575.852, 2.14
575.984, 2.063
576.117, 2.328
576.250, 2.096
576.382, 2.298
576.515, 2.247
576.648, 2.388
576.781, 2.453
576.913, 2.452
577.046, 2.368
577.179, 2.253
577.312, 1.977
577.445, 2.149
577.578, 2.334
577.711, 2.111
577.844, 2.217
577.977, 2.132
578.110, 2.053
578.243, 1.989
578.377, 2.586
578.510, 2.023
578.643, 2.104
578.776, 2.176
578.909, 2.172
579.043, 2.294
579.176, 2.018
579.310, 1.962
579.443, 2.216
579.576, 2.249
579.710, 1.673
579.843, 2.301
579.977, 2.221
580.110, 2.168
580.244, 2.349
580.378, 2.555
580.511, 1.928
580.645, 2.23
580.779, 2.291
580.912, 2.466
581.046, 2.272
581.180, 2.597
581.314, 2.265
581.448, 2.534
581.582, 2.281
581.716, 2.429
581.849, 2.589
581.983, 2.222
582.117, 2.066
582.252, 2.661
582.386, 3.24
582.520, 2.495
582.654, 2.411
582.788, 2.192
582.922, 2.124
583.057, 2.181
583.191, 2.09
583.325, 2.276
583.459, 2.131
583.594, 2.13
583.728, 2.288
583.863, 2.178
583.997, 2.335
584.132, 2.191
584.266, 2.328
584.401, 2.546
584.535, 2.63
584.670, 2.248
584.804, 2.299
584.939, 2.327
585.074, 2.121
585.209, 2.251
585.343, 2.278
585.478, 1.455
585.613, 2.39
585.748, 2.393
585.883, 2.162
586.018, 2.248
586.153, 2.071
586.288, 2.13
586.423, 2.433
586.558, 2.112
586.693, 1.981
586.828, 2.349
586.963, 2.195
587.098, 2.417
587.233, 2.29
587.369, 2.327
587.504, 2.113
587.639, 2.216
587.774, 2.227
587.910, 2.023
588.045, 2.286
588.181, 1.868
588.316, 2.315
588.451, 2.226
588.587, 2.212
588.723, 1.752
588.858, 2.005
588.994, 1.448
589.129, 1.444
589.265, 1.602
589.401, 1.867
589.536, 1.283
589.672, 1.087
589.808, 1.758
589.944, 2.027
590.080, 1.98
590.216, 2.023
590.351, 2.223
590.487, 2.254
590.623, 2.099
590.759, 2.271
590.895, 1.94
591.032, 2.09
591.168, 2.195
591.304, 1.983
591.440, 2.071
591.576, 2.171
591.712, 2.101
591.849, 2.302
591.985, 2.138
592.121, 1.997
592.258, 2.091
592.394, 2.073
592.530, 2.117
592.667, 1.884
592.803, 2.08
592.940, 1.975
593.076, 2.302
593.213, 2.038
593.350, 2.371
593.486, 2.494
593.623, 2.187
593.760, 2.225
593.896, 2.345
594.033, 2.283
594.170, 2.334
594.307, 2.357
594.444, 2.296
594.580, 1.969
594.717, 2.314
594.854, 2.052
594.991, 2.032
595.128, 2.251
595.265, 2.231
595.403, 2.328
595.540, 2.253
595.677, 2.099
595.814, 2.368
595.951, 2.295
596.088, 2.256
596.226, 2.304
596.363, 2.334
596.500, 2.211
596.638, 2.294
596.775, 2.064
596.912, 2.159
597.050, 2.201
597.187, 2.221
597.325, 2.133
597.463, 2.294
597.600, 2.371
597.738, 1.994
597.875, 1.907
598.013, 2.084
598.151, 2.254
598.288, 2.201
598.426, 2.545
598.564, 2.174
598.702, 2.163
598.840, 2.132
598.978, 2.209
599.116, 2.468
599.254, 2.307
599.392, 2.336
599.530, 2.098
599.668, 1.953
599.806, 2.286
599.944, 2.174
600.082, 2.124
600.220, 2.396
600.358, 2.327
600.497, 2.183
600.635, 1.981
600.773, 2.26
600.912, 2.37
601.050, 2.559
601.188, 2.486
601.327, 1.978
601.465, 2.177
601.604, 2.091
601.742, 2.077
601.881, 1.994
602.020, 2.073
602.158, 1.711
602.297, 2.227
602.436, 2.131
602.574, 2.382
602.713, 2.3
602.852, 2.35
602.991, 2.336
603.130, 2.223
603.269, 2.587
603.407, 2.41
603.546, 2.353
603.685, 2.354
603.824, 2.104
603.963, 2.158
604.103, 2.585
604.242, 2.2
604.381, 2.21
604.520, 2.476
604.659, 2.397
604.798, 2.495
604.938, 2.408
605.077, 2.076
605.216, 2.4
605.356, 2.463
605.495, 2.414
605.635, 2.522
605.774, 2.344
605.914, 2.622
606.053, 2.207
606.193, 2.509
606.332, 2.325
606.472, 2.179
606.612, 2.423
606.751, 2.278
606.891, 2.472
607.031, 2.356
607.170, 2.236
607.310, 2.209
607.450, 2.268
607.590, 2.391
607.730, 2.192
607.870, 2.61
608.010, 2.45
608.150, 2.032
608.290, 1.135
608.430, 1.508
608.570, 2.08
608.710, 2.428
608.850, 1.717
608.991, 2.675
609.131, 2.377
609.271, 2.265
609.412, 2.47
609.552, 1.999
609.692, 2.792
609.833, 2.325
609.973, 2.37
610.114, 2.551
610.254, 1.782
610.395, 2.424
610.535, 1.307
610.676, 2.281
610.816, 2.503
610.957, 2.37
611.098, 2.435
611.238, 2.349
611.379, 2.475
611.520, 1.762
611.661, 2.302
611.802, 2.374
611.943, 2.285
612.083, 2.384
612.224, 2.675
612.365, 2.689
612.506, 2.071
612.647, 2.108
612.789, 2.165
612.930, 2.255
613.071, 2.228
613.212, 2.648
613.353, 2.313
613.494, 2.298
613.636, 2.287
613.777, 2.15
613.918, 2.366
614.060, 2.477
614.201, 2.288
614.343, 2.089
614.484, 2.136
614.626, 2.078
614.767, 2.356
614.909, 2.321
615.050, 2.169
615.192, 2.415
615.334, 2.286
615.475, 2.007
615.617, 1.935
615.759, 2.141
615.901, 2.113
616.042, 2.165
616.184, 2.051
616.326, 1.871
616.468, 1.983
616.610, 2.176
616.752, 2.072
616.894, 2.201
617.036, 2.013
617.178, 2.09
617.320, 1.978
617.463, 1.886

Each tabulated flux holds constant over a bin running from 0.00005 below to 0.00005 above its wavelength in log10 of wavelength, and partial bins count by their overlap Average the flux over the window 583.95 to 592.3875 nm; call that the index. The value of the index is 2.1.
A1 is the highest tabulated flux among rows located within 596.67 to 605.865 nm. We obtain 2.587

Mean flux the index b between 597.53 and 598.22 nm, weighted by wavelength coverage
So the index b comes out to 2.13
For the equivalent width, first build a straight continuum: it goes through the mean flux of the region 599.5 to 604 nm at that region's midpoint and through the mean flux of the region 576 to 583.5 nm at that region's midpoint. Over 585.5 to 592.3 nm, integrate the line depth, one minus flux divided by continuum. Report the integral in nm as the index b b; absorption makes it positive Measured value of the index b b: 0.57 nm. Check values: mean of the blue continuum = 2.27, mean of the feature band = 2.06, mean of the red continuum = 2.22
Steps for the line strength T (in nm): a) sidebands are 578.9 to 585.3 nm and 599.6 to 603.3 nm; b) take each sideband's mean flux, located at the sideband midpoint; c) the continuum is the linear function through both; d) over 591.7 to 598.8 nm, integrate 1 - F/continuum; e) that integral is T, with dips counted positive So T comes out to 0.11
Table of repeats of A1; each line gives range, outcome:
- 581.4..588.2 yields 3.24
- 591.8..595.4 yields 2.494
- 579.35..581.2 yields 2.597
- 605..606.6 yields 2.622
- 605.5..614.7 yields 2.792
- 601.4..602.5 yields 2.227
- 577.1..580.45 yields 2.586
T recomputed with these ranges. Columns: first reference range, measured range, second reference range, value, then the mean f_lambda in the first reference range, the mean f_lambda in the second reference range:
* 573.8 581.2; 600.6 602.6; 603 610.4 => 0.102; 2.2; 2.3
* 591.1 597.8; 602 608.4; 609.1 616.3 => -0.170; 2.19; 2.26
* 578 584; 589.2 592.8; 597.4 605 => 0.426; 2.27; 2.24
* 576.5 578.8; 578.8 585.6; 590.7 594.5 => -0.213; 2.22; 2.17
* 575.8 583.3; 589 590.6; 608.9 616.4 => 0.346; 2.26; 2.26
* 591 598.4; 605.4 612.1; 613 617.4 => -0.249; 2.19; 2.18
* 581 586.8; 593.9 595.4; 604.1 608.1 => 0.067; 2.29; 2.36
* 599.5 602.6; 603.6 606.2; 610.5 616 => -0.190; 2.17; 2.26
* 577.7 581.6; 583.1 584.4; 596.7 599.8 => -0.013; 2.21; 2.2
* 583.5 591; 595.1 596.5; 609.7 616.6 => -0.079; 2.1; 2.24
